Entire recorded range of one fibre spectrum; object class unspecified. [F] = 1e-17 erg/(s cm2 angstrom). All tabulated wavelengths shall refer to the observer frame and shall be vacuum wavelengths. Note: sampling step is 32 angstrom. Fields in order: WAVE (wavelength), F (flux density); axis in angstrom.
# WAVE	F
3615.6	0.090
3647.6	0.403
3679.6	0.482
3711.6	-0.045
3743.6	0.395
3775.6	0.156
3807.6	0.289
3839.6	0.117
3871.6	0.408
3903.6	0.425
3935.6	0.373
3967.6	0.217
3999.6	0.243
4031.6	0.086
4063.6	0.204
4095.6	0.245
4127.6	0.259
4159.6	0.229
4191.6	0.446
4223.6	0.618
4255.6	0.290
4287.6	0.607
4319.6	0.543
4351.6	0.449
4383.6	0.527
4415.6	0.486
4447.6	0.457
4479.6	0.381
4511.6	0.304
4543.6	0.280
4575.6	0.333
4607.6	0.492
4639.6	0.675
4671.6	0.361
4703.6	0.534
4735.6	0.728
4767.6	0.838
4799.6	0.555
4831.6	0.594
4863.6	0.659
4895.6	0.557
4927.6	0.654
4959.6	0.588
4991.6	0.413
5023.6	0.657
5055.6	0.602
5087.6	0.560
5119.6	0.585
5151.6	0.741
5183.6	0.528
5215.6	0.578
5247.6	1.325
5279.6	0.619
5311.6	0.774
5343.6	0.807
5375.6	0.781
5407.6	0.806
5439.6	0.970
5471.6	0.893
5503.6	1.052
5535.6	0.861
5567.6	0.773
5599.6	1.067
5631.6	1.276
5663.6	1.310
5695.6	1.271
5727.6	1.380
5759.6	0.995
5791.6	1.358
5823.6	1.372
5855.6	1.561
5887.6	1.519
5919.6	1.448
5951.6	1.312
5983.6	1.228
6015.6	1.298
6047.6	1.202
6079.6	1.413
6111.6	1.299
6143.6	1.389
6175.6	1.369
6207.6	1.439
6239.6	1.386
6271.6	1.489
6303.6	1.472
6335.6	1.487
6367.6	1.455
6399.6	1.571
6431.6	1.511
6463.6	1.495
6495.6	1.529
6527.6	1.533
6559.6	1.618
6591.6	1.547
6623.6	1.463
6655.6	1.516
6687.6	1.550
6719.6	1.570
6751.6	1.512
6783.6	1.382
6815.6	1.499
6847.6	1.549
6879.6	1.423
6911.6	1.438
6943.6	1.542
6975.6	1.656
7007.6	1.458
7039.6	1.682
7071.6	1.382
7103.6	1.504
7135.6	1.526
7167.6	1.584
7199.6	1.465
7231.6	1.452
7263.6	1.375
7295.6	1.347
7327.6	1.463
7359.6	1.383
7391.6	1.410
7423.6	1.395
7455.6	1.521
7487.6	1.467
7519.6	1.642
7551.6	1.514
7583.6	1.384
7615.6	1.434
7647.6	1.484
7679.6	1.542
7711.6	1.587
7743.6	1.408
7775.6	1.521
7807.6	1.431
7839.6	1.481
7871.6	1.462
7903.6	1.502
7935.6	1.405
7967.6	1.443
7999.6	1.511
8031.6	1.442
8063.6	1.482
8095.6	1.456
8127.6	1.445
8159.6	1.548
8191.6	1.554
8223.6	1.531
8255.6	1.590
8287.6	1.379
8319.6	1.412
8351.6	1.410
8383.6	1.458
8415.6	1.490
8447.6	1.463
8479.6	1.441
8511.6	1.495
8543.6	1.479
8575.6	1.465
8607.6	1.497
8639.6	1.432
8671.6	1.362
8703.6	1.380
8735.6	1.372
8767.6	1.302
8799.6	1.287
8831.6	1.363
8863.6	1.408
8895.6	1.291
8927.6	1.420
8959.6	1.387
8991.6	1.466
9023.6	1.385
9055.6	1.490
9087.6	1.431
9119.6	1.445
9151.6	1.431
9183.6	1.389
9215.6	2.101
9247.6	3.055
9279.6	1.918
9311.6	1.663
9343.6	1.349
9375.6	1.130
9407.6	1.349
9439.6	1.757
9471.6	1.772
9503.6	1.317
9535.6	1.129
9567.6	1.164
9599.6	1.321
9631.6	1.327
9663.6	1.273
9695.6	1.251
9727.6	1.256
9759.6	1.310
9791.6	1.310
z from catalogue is 0.407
